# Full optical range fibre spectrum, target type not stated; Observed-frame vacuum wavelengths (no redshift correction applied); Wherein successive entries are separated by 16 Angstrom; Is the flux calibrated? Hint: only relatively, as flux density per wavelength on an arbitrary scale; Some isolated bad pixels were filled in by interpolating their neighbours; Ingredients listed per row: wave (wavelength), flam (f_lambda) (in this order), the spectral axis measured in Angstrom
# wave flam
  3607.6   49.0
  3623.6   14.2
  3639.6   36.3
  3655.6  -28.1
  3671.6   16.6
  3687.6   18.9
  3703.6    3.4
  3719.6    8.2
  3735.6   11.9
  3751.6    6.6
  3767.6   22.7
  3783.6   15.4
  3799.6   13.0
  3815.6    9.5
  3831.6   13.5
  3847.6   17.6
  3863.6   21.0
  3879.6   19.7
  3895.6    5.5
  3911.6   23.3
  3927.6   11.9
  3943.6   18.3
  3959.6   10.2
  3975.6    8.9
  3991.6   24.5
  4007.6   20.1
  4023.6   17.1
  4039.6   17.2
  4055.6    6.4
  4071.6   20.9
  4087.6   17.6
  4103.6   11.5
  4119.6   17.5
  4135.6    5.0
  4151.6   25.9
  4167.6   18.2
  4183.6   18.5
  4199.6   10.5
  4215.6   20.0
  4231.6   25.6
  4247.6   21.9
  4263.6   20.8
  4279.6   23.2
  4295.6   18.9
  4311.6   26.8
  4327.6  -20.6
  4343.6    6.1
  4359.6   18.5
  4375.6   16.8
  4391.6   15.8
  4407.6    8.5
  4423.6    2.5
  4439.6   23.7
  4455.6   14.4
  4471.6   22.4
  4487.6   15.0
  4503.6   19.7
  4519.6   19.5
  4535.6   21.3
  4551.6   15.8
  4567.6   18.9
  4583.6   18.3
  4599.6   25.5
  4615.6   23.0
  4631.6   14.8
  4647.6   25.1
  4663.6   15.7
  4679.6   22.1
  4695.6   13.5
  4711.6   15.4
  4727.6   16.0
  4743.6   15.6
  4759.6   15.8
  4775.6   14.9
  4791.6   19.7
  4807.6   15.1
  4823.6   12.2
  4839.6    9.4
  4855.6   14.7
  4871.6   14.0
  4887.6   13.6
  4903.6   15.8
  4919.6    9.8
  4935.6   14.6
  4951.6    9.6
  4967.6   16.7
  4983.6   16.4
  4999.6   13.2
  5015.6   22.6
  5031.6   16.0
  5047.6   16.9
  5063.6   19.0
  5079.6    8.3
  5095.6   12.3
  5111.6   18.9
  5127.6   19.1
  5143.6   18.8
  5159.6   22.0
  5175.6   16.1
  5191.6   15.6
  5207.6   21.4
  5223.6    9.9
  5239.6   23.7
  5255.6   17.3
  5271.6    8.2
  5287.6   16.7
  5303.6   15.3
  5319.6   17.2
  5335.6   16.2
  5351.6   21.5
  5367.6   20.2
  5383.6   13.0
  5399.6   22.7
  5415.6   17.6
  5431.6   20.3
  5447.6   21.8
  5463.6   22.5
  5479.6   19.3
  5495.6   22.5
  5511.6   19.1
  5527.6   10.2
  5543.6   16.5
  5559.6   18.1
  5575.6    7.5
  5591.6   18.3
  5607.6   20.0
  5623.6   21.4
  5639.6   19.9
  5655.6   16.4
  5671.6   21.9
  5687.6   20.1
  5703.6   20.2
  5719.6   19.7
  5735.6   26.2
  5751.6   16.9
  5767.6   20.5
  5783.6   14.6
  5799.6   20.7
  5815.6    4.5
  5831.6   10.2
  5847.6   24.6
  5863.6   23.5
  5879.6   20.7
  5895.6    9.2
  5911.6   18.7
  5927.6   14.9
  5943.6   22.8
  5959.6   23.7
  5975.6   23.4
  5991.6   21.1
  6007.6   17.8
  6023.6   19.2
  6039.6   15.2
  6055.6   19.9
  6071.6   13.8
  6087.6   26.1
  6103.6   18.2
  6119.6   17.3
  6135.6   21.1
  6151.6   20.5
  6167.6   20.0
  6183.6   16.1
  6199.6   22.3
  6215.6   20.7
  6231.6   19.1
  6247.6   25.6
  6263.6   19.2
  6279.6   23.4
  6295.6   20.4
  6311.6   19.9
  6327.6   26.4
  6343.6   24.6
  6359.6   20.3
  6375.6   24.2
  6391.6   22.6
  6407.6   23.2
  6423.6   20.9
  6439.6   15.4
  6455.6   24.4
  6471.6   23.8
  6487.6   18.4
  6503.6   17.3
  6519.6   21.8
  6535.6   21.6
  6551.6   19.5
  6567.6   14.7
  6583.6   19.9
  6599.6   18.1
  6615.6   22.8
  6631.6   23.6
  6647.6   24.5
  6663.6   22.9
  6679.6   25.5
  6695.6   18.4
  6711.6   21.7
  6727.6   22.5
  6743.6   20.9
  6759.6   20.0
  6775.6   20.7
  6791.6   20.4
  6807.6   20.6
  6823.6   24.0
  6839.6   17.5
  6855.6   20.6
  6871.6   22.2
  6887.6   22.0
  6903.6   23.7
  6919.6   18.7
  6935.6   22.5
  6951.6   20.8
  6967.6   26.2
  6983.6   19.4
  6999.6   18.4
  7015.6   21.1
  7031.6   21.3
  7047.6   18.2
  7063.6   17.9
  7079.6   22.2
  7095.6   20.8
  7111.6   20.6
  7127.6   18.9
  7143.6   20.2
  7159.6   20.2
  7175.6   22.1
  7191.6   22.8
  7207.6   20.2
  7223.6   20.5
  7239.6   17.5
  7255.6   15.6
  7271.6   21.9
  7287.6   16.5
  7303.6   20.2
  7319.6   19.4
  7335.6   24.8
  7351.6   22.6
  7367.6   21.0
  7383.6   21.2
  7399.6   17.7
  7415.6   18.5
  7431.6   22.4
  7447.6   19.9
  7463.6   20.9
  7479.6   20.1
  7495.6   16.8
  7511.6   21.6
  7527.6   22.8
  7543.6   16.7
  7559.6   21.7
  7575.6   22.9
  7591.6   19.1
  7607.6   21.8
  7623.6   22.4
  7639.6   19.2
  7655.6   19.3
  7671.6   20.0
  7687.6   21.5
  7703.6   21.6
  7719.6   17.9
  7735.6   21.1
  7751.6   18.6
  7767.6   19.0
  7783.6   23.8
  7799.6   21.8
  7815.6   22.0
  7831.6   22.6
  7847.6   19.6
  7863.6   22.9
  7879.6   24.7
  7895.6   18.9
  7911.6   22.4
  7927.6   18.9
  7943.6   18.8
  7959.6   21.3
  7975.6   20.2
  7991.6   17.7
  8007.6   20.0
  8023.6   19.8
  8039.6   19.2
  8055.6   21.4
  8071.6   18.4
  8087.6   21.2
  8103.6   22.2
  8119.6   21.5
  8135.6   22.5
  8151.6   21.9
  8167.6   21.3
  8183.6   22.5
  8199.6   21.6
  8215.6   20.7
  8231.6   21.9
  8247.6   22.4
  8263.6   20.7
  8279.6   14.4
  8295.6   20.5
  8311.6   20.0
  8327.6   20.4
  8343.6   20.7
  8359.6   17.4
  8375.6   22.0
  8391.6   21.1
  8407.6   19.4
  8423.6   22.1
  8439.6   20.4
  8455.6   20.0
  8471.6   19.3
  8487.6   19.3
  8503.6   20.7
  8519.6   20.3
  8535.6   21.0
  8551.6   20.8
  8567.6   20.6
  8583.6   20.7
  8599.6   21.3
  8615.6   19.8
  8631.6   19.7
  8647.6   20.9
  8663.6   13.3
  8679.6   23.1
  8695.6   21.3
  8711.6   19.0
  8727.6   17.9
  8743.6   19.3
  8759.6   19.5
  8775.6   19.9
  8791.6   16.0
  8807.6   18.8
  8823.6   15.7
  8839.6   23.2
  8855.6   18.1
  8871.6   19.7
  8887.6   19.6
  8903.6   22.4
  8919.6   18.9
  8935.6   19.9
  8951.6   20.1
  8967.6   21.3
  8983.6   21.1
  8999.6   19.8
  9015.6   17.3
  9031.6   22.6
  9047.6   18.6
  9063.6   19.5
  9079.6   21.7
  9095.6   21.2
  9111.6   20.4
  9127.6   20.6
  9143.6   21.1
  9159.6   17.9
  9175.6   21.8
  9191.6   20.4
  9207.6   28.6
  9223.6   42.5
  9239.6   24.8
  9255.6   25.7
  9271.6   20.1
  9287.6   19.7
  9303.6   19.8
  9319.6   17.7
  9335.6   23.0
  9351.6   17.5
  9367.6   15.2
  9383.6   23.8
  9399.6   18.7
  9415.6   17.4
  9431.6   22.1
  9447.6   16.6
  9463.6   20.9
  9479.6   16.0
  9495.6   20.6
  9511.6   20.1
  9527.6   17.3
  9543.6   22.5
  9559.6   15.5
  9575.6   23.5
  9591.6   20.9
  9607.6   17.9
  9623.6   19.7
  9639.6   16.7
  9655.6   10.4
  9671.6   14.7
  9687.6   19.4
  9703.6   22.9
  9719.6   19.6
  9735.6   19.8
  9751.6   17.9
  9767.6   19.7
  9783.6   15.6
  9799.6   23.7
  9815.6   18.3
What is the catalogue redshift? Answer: 0.40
